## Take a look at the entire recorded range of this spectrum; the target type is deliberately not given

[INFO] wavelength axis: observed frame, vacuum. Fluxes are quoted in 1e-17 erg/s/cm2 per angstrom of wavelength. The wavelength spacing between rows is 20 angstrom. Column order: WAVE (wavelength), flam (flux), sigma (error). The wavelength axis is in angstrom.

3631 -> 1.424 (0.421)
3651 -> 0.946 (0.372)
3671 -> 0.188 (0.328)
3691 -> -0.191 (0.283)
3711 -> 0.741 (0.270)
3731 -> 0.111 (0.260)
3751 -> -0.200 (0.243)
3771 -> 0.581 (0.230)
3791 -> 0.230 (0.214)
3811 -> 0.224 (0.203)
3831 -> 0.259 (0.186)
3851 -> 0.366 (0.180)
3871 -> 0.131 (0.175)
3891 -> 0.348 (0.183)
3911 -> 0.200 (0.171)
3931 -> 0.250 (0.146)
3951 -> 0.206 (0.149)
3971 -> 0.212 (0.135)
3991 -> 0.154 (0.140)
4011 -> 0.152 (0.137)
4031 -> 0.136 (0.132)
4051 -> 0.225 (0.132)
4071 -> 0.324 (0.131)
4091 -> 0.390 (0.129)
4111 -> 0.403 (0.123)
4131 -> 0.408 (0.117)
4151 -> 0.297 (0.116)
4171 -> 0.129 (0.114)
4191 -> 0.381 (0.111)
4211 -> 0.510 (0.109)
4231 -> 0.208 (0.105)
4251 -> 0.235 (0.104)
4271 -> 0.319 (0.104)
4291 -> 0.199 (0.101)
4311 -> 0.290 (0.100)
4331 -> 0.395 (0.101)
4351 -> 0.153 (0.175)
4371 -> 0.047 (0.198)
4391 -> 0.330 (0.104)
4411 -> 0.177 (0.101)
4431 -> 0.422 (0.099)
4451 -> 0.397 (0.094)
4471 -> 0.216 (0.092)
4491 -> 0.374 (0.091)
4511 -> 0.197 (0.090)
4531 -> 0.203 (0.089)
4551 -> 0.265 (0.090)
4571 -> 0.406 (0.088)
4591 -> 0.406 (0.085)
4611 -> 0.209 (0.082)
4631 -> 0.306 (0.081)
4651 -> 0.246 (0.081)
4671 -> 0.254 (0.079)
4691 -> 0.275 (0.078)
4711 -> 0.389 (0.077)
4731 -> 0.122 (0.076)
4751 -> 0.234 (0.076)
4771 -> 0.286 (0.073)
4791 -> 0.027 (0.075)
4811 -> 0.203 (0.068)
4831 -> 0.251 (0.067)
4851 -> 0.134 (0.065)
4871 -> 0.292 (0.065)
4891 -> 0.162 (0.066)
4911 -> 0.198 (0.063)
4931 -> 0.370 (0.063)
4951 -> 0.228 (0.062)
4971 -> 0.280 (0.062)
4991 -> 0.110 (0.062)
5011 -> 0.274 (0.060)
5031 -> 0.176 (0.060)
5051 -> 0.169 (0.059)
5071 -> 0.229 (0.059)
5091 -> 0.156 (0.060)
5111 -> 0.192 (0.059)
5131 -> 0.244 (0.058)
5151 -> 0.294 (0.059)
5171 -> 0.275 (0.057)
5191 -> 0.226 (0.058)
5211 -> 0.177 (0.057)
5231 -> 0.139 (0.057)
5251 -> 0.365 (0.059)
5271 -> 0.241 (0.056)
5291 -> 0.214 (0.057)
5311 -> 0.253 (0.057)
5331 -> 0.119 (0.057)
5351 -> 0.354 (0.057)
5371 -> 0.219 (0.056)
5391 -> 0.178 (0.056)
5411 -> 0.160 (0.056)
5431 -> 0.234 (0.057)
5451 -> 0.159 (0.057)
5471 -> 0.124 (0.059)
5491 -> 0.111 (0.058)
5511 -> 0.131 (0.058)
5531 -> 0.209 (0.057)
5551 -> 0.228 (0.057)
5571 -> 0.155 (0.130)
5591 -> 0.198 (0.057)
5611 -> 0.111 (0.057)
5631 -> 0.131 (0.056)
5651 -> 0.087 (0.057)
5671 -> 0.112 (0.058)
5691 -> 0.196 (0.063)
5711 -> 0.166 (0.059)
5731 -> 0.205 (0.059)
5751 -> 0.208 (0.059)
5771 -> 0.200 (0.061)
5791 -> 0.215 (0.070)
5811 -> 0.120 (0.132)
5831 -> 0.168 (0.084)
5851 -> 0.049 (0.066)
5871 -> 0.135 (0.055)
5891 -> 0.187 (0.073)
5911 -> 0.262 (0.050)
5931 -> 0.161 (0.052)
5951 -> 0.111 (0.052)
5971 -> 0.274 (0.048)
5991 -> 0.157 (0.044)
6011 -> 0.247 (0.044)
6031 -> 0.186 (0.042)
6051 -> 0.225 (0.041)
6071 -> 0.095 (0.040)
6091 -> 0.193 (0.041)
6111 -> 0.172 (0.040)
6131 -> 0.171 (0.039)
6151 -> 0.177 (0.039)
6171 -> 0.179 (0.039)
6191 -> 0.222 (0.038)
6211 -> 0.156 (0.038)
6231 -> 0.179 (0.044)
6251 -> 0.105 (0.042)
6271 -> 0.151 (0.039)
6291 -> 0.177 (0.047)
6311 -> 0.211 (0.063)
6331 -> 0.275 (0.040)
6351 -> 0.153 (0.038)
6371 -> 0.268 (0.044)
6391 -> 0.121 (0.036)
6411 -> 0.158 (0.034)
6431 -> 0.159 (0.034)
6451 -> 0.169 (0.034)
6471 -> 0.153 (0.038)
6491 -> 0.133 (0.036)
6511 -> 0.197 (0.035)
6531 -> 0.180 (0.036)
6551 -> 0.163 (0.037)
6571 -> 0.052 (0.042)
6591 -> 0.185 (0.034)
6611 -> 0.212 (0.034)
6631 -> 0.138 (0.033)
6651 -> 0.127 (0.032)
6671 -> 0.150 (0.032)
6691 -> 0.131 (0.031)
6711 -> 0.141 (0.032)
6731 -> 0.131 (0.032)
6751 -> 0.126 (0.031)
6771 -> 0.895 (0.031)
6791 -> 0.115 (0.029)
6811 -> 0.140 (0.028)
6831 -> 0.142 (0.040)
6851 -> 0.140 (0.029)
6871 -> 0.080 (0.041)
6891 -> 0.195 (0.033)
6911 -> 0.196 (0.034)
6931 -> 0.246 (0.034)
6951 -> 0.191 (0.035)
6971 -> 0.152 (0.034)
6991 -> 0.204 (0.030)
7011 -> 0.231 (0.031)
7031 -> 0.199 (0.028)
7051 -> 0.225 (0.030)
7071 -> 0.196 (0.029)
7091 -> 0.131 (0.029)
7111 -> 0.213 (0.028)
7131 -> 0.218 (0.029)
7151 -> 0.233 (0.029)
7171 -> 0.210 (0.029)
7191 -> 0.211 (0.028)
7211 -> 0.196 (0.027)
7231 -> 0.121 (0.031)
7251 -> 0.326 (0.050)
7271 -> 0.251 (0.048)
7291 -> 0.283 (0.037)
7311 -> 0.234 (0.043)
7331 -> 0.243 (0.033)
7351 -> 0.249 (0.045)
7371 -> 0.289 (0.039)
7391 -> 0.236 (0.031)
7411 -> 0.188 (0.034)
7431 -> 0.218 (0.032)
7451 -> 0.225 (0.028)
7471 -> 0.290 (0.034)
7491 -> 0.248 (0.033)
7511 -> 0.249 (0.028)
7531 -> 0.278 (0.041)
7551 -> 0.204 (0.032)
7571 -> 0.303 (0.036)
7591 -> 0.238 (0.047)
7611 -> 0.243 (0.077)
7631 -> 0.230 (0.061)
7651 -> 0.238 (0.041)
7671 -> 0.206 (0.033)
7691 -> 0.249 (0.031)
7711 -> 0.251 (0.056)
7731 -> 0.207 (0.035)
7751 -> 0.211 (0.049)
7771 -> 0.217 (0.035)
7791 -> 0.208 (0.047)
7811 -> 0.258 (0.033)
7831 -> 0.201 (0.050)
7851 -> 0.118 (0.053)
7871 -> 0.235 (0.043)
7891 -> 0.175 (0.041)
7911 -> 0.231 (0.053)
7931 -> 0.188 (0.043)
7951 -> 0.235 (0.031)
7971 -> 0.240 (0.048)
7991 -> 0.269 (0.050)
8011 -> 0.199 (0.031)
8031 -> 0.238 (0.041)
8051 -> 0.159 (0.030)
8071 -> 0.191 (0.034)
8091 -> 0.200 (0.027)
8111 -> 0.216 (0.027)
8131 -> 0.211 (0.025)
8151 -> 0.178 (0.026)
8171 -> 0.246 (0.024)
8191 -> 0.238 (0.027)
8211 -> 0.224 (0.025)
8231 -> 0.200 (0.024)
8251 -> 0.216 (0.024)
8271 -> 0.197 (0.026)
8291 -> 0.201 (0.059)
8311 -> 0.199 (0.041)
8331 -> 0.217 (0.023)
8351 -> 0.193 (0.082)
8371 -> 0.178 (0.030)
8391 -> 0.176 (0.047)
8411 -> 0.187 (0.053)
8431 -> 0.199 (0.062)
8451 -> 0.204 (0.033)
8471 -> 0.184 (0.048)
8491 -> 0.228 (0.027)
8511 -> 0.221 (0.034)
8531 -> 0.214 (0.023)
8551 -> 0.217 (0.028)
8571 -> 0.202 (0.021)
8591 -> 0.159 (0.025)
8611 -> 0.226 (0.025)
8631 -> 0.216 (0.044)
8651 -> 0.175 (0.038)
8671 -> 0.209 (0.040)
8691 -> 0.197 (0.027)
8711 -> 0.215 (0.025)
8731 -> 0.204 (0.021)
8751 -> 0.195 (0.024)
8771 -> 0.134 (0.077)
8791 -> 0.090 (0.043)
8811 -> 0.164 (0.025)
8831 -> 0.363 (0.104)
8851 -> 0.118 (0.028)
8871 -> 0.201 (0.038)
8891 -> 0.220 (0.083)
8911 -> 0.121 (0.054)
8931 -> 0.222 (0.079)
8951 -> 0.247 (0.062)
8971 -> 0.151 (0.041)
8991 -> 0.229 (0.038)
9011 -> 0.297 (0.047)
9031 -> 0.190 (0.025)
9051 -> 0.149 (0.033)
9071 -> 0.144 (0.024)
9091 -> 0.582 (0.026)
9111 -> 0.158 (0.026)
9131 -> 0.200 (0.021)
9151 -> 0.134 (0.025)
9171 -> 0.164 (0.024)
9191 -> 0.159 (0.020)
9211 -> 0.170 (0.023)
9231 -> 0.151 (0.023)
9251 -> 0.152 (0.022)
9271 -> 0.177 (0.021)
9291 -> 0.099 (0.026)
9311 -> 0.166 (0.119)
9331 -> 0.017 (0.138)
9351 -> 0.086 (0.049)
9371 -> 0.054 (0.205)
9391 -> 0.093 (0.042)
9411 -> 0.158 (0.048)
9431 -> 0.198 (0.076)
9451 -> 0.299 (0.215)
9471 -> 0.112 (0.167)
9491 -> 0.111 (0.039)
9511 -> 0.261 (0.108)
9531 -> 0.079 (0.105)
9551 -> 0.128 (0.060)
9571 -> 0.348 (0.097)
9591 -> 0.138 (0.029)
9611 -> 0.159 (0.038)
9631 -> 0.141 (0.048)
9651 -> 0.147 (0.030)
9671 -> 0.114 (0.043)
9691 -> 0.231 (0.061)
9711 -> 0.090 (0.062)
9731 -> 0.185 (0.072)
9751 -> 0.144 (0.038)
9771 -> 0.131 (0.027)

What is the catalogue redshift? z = 0.817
